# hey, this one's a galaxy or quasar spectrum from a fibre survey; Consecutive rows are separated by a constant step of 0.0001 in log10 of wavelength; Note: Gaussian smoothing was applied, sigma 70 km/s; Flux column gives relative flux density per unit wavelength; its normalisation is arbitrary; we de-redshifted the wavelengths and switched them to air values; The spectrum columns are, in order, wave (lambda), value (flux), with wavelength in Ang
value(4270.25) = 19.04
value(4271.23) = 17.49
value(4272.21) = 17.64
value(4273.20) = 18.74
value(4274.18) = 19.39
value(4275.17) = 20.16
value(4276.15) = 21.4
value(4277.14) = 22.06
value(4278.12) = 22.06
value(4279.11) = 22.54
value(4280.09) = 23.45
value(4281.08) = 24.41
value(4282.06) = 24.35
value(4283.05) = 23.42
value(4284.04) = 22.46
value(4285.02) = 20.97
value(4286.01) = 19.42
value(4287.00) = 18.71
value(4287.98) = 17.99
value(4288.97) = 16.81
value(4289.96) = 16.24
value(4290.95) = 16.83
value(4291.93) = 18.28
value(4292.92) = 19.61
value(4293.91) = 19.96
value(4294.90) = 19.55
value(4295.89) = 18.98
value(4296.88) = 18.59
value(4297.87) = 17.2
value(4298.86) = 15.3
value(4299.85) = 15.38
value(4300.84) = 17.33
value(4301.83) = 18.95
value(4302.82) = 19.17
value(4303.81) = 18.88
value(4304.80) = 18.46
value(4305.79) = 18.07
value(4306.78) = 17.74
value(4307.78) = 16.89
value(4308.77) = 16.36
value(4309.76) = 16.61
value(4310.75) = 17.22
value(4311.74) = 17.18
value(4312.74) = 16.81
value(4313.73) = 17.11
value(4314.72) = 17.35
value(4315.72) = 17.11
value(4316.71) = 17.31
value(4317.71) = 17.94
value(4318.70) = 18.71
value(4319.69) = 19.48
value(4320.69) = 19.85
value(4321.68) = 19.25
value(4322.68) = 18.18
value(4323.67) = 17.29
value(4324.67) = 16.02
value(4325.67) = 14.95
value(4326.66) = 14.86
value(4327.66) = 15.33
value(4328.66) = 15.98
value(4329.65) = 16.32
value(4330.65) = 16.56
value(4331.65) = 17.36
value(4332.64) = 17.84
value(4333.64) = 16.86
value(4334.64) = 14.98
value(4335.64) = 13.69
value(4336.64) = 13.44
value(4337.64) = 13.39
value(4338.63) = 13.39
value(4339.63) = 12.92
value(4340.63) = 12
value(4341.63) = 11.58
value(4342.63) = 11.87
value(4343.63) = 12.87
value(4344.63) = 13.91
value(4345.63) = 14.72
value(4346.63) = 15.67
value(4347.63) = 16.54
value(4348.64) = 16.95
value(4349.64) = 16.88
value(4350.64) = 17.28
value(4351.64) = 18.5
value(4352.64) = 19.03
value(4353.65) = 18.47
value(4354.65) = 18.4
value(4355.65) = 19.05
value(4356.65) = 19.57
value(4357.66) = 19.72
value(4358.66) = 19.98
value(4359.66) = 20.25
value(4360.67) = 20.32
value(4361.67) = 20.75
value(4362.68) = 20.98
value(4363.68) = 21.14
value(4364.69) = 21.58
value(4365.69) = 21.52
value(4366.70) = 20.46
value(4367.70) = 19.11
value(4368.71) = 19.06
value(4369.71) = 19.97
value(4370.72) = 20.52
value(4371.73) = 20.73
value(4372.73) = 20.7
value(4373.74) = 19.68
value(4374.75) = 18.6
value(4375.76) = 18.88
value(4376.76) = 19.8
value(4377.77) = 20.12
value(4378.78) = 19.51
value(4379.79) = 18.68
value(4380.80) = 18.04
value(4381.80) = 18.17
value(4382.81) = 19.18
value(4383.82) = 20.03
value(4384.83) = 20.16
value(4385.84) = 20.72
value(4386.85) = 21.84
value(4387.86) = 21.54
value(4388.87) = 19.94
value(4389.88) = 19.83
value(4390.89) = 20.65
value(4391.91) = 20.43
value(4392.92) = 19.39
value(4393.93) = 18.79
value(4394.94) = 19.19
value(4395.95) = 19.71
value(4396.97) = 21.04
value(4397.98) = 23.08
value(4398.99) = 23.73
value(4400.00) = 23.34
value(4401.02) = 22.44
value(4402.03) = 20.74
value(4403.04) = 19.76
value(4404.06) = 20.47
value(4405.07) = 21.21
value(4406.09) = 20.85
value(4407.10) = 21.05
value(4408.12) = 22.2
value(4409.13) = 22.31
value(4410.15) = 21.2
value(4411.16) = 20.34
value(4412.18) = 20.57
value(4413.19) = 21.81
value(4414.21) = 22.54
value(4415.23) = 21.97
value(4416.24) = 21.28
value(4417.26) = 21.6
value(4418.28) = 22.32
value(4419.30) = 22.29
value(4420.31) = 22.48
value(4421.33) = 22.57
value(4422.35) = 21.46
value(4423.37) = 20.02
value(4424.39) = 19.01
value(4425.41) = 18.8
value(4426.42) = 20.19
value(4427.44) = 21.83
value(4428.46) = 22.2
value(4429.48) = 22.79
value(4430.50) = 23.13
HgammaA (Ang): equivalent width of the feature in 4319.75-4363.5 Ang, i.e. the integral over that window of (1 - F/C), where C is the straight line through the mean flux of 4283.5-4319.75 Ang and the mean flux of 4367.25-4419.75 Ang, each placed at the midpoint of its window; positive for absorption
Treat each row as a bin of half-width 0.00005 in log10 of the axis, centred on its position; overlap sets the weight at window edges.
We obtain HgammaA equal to 5.7 Ang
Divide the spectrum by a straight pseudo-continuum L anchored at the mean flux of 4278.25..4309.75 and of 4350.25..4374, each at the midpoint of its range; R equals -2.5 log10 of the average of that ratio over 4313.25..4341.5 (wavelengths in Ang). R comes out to 0.20 mag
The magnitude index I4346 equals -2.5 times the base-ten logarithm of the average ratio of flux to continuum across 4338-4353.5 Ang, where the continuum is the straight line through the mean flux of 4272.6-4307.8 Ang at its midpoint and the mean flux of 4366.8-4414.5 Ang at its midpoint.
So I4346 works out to 0.31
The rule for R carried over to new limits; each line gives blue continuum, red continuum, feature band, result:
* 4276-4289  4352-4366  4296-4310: 0.20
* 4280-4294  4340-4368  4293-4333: 0.10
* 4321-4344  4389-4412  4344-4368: -0.09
